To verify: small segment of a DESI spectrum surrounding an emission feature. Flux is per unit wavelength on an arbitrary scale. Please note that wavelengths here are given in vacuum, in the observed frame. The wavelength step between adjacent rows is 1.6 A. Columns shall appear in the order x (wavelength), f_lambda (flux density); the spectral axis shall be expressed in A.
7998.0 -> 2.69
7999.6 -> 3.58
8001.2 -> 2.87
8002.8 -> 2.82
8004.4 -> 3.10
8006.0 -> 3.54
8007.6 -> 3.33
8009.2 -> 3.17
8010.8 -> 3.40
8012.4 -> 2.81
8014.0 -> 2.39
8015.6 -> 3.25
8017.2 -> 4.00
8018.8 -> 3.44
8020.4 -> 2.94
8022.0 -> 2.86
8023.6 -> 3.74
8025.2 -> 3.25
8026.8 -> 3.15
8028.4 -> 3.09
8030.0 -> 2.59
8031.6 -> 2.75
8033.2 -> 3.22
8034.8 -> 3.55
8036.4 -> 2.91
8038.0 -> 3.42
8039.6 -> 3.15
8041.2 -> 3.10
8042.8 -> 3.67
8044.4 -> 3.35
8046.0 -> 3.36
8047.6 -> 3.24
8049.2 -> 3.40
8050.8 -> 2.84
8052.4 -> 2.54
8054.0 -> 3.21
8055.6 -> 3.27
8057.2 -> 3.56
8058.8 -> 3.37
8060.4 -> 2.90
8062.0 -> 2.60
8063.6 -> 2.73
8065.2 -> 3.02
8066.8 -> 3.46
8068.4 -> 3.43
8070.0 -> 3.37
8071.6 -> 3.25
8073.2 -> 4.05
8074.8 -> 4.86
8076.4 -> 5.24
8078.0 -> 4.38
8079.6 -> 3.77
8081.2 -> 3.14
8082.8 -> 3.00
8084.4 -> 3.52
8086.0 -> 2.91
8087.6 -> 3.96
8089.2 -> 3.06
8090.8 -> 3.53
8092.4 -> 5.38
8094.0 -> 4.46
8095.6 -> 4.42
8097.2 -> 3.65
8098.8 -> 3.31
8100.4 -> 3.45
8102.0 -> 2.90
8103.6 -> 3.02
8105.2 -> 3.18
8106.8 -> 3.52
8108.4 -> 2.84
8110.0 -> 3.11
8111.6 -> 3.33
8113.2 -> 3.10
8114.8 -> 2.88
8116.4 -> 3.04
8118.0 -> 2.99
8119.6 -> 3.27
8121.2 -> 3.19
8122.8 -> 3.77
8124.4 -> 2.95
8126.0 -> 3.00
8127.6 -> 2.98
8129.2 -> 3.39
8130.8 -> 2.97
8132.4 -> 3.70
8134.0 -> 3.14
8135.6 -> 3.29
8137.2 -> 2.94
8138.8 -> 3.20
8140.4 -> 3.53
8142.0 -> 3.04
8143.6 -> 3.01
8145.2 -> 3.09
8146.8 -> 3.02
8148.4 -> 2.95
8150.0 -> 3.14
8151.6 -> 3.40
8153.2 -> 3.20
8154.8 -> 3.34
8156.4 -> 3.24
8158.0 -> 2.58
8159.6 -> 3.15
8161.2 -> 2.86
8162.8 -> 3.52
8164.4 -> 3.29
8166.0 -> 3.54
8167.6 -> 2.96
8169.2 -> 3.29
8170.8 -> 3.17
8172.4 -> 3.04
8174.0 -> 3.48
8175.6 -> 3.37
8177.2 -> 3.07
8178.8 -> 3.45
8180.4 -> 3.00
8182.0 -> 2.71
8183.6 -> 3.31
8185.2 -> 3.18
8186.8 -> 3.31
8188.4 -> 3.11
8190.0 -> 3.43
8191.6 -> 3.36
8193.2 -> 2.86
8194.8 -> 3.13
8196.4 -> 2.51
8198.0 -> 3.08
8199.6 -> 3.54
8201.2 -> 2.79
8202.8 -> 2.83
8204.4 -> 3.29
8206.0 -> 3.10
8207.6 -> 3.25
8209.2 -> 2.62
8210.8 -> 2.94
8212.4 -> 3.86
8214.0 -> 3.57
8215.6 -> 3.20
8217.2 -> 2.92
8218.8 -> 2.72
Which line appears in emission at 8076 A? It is [S II]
